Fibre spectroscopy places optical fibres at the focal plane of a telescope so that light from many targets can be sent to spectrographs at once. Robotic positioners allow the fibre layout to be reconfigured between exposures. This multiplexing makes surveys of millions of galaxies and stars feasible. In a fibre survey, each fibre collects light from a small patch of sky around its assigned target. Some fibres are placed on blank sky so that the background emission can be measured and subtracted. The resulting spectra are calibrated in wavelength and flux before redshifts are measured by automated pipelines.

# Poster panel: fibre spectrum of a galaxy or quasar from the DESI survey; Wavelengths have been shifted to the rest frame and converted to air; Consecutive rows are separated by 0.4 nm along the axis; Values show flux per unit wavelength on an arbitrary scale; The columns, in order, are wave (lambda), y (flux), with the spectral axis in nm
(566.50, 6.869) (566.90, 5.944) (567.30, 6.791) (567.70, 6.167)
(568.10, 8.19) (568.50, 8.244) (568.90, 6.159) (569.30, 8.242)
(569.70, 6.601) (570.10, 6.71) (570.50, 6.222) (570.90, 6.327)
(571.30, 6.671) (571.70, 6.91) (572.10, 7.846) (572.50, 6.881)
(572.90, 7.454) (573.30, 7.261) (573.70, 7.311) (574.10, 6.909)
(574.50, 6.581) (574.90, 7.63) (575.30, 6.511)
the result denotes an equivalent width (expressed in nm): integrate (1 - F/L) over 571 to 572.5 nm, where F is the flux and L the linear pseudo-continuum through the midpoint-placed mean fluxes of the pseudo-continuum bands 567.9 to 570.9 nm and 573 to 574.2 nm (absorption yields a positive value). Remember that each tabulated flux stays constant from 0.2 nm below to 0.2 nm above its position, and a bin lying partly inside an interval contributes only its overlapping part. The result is 0.03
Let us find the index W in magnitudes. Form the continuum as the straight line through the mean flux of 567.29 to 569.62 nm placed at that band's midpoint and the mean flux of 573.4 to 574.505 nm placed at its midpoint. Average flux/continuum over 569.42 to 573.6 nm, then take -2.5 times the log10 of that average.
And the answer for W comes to 0.03 mag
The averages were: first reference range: 7.3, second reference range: 7.03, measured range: 6.92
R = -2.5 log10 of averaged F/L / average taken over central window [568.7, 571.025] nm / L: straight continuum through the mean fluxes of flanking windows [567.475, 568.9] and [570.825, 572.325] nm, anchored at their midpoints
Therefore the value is 0.07 mag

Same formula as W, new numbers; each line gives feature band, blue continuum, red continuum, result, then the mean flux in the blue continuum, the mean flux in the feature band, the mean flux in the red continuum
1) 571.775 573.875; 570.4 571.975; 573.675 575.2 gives -0.08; 6.61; 7.32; 7.05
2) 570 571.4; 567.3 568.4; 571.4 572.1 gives 0.11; 7.2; 6.45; 7.14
